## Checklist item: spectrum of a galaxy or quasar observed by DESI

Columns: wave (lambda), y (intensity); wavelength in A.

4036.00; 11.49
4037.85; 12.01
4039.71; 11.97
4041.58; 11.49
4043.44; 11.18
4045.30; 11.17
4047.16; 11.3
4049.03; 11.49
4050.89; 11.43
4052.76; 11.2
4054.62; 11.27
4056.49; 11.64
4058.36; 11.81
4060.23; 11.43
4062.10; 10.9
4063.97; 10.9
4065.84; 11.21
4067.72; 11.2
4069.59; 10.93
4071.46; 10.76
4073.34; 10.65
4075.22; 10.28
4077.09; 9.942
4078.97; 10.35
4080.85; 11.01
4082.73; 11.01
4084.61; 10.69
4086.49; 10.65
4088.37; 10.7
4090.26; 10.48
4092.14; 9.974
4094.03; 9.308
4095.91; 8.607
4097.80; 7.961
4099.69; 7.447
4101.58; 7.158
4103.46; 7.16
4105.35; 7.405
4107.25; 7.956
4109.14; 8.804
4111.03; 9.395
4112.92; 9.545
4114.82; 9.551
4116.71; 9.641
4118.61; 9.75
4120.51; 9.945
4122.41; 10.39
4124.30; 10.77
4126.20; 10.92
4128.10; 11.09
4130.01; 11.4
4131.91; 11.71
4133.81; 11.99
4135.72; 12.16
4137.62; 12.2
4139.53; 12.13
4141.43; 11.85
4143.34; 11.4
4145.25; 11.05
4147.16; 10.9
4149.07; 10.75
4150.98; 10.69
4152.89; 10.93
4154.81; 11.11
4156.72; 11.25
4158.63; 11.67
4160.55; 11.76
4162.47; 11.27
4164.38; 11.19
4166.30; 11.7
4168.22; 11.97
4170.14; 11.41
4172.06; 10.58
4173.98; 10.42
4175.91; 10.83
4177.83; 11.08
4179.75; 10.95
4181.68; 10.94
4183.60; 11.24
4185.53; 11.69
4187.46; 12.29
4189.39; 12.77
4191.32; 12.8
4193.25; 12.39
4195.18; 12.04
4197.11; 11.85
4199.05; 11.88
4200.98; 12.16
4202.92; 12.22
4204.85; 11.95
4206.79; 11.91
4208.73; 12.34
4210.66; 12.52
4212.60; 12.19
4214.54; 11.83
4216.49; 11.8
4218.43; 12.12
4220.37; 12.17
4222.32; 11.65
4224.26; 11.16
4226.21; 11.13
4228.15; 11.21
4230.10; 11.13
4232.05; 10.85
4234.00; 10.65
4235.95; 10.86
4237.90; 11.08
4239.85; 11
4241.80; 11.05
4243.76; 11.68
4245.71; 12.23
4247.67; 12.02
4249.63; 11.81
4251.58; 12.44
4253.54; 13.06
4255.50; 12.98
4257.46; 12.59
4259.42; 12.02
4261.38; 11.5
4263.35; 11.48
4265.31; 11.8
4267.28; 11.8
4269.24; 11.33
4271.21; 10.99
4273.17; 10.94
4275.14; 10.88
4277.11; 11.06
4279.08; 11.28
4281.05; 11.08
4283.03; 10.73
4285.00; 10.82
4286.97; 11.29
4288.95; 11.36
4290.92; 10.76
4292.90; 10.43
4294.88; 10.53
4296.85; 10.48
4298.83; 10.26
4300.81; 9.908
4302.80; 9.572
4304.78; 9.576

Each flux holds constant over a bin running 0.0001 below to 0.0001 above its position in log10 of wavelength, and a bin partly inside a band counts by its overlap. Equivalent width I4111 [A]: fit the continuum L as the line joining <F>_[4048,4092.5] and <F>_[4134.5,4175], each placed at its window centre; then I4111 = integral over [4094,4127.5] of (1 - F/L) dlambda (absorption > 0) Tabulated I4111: 6.43 A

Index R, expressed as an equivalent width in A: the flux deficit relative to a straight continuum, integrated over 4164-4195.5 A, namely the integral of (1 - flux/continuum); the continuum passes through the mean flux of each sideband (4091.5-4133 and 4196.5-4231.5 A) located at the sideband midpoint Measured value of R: -1.54 A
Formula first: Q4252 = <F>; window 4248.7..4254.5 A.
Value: 12.5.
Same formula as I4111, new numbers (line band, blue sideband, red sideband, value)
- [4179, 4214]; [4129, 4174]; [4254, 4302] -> -2.09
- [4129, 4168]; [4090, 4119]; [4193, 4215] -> -4.89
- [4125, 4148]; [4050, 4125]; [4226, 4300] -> -2.60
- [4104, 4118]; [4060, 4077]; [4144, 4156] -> 2.59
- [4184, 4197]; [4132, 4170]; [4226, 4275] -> -0.83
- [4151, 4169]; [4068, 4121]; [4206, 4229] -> -1.02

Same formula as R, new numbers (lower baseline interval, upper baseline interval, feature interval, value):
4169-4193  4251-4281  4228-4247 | 0.72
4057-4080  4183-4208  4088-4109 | 4.99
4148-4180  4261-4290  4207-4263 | -2.79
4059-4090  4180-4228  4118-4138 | 0.27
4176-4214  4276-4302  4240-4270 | -2.10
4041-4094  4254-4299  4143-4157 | 0.11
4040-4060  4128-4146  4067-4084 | 1.23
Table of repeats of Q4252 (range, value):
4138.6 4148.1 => 11.5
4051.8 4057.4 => 11.4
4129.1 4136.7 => 11.8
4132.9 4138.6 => 12.1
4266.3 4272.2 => 11.4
